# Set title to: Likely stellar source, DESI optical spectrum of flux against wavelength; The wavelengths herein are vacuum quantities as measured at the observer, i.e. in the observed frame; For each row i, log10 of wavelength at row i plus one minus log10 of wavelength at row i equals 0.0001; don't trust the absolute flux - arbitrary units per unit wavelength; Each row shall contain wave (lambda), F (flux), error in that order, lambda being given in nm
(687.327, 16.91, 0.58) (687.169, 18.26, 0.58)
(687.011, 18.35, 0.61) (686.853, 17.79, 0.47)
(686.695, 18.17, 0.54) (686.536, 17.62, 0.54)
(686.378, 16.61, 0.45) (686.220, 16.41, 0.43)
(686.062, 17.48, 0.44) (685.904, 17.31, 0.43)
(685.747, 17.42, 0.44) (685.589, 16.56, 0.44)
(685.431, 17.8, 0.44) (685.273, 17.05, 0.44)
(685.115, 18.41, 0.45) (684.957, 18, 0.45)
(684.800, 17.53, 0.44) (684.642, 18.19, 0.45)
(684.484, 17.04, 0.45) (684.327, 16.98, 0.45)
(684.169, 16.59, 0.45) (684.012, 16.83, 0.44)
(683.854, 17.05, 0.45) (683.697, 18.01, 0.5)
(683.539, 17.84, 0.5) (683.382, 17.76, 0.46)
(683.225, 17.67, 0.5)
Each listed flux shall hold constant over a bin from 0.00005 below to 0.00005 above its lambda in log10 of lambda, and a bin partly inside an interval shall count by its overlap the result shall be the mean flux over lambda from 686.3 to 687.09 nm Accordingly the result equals 17.7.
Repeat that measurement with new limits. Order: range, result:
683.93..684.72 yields 17.1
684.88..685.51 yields 17.8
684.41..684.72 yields 17.6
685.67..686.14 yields 17.4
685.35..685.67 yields 17.2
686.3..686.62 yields 17.1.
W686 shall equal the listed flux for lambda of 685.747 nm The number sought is 17.42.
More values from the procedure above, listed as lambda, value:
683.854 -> 17.05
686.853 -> 17.79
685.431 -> 17.8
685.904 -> 17.31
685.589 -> 16.56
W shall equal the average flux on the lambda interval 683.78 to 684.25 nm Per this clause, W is 16.8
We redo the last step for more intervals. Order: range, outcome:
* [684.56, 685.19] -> 18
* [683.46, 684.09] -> 17.4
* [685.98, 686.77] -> 17.2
